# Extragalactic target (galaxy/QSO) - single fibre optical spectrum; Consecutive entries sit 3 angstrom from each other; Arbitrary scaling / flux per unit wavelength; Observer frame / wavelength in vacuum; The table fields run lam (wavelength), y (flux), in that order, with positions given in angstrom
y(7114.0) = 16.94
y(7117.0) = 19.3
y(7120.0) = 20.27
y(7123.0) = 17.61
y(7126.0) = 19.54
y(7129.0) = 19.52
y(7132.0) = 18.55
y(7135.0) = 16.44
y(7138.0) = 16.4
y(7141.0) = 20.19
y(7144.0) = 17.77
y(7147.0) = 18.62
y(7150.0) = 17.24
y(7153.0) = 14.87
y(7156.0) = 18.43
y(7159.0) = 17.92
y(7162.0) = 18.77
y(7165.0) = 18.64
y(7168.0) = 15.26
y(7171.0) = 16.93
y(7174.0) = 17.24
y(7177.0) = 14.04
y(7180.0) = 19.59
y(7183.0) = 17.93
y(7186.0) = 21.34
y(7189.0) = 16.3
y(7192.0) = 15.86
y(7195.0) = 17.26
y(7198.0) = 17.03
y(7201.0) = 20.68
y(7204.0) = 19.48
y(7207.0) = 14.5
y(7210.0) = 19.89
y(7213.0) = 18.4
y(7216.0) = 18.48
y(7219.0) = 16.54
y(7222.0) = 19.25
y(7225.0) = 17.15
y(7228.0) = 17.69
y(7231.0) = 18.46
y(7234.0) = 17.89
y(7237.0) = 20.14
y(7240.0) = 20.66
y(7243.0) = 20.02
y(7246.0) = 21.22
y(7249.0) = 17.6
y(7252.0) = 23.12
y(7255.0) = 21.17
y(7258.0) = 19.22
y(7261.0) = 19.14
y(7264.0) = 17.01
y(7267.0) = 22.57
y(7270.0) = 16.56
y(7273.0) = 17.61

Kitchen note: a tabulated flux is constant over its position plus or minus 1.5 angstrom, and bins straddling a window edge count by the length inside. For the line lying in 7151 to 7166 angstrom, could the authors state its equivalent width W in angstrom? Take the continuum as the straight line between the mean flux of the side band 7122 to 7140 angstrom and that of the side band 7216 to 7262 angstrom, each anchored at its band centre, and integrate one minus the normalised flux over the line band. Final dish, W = 0.6 angstrom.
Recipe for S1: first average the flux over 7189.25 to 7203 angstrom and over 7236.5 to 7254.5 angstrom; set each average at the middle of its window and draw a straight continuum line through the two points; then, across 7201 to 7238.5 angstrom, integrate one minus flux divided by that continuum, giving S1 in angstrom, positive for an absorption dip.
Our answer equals 1.5 angstrom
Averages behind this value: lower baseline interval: 17.6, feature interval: 18.3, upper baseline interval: 20.5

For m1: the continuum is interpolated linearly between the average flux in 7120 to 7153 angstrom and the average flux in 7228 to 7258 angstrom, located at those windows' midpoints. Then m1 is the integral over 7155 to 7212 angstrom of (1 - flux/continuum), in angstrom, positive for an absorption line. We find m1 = 3.5 angstrom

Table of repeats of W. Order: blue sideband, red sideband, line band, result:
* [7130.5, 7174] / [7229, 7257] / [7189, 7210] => 1.4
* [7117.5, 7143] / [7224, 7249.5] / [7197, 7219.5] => 0.9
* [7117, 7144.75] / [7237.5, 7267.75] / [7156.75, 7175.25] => 1.5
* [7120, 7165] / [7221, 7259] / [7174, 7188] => 0.5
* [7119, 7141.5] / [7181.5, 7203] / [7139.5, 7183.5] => 1.7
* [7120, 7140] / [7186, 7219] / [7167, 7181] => 1.1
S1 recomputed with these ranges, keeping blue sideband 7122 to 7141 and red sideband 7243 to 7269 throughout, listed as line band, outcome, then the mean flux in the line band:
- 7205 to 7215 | 0.84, 17.7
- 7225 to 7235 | 0.90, 17.9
